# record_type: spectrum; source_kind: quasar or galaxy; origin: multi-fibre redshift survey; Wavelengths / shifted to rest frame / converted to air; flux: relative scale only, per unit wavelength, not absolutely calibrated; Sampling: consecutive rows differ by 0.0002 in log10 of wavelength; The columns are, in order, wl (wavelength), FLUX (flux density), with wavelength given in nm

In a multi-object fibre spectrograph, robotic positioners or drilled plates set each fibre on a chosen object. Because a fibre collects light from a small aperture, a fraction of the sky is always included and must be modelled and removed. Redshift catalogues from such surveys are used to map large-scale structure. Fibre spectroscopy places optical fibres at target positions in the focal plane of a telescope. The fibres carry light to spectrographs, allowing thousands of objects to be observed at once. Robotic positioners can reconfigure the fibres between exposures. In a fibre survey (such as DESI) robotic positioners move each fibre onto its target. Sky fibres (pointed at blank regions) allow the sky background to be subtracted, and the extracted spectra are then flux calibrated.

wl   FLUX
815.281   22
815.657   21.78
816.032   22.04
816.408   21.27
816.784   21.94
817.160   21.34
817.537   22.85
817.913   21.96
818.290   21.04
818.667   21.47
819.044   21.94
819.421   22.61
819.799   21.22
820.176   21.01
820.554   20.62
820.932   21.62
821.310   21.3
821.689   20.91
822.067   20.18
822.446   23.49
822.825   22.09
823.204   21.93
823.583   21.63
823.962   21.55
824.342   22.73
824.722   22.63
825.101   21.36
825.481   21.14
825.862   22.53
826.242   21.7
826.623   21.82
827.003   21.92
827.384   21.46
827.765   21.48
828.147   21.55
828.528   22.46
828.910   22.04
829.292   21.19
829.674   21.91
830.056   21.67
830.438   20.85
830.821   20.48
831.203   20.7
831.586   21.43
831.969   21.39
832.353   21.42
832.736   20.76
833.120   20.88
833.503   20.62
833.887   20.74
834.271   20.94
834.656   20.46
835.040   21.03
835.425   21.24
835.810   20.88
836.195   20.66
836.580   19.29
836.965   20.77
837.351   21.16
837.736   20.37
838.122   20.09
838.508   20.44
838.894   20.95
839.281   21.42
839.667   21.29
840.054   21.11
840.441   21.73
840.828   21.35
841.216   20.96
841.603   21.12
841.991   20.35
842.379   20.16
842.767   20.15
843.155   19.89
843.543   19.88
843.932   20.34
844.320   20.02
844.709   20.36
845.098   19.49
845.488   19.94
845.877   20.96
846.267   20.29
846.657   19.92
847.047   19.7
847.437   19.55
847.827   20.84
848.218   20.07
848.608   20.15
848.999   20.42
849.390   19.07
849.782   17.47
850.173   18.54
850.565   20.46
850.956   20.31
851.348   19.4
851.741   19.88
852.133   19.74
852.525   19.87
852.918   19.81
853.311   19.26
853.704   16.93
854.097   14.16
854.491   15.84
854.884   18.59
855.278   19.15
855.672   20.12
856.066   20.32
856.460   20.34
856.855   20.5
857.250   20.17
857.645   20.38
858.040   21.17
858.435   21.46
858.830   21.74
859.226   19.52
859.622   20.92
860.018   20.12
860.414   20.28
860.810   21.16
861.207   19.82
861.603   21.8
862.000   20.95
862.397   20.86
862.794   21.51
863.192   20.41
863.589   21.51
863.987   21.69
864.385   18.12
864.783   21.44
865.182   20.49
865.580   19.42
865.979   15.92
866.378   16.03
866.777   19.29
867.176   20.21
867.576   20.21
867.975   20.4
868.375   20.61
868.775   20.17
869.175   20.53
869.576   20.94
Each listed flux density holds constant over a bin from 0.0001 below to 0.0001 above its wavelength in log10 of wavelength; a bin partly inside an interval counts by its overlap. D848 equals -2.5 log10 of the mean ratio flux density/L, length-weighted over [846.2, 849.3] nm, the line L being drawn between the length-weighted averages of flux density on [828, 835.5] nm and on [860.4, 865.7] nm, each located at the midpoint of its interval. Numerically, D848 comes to 0.046 mag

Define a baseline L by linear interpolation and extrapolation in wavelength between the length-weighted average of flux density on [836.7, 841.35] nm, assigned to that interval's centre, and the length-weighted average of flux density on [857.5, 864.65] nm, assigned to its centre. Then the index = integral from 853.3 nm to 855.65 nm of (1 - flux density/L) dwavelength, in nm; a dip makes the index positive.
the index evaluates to 0.39 nm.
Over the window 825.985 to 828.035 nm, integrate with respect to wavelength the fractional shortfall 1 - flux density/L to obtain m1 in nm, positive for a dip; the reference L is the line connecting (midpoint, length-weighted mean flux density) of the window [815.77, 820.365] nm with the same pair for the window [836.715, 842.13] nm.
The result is -0.029 nm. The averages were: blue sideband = 21.7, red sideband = 20.9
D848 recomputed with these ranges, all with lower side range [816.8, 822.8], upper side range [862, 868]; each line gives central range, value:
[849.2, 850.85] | 0.08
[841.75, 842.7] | 0.02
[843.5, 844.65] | 0.03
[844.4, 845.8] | 0.03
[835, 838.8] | 0.02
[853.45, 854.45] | 0.27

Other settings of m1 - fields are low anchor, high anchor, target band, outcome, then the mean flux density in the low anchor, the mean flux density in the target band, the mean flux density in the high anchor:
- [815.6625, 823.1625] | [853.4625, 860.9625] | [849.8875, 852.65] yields 0.037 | 21.6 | 19.7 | 19.6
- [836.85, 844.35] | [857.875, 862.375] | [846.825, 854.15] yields 0.498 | 20.7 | 19.3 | 20.8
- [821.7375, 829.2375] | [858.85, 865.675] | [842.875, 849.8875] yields 0.404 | 21.8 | 19.9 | 20.6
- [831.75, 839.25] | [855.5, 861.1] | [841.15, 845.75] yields 0.107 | 20.8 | 20.2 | 20.6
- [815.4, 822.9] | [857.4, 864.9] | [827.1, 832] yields -0.006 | 21.6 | 21.4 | 20.8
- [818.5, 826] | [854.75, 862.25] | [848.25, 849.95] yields 0.115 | 21.7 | 19.4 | 20.5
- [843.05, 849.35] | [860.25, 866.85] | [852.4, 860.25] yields 0.214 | 20.1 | 19.5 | 20.1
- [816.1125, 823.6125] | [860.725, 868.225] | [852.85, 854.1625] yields 0.179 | 21.6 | 17.7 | 20.1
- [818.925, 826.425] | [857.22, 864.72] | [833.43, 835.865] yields 0.063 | 21.7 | 20.8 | 20.7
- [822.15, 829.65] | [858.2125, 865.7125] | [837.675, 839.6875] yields 0.069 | 21.9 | 20.7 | 20.7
